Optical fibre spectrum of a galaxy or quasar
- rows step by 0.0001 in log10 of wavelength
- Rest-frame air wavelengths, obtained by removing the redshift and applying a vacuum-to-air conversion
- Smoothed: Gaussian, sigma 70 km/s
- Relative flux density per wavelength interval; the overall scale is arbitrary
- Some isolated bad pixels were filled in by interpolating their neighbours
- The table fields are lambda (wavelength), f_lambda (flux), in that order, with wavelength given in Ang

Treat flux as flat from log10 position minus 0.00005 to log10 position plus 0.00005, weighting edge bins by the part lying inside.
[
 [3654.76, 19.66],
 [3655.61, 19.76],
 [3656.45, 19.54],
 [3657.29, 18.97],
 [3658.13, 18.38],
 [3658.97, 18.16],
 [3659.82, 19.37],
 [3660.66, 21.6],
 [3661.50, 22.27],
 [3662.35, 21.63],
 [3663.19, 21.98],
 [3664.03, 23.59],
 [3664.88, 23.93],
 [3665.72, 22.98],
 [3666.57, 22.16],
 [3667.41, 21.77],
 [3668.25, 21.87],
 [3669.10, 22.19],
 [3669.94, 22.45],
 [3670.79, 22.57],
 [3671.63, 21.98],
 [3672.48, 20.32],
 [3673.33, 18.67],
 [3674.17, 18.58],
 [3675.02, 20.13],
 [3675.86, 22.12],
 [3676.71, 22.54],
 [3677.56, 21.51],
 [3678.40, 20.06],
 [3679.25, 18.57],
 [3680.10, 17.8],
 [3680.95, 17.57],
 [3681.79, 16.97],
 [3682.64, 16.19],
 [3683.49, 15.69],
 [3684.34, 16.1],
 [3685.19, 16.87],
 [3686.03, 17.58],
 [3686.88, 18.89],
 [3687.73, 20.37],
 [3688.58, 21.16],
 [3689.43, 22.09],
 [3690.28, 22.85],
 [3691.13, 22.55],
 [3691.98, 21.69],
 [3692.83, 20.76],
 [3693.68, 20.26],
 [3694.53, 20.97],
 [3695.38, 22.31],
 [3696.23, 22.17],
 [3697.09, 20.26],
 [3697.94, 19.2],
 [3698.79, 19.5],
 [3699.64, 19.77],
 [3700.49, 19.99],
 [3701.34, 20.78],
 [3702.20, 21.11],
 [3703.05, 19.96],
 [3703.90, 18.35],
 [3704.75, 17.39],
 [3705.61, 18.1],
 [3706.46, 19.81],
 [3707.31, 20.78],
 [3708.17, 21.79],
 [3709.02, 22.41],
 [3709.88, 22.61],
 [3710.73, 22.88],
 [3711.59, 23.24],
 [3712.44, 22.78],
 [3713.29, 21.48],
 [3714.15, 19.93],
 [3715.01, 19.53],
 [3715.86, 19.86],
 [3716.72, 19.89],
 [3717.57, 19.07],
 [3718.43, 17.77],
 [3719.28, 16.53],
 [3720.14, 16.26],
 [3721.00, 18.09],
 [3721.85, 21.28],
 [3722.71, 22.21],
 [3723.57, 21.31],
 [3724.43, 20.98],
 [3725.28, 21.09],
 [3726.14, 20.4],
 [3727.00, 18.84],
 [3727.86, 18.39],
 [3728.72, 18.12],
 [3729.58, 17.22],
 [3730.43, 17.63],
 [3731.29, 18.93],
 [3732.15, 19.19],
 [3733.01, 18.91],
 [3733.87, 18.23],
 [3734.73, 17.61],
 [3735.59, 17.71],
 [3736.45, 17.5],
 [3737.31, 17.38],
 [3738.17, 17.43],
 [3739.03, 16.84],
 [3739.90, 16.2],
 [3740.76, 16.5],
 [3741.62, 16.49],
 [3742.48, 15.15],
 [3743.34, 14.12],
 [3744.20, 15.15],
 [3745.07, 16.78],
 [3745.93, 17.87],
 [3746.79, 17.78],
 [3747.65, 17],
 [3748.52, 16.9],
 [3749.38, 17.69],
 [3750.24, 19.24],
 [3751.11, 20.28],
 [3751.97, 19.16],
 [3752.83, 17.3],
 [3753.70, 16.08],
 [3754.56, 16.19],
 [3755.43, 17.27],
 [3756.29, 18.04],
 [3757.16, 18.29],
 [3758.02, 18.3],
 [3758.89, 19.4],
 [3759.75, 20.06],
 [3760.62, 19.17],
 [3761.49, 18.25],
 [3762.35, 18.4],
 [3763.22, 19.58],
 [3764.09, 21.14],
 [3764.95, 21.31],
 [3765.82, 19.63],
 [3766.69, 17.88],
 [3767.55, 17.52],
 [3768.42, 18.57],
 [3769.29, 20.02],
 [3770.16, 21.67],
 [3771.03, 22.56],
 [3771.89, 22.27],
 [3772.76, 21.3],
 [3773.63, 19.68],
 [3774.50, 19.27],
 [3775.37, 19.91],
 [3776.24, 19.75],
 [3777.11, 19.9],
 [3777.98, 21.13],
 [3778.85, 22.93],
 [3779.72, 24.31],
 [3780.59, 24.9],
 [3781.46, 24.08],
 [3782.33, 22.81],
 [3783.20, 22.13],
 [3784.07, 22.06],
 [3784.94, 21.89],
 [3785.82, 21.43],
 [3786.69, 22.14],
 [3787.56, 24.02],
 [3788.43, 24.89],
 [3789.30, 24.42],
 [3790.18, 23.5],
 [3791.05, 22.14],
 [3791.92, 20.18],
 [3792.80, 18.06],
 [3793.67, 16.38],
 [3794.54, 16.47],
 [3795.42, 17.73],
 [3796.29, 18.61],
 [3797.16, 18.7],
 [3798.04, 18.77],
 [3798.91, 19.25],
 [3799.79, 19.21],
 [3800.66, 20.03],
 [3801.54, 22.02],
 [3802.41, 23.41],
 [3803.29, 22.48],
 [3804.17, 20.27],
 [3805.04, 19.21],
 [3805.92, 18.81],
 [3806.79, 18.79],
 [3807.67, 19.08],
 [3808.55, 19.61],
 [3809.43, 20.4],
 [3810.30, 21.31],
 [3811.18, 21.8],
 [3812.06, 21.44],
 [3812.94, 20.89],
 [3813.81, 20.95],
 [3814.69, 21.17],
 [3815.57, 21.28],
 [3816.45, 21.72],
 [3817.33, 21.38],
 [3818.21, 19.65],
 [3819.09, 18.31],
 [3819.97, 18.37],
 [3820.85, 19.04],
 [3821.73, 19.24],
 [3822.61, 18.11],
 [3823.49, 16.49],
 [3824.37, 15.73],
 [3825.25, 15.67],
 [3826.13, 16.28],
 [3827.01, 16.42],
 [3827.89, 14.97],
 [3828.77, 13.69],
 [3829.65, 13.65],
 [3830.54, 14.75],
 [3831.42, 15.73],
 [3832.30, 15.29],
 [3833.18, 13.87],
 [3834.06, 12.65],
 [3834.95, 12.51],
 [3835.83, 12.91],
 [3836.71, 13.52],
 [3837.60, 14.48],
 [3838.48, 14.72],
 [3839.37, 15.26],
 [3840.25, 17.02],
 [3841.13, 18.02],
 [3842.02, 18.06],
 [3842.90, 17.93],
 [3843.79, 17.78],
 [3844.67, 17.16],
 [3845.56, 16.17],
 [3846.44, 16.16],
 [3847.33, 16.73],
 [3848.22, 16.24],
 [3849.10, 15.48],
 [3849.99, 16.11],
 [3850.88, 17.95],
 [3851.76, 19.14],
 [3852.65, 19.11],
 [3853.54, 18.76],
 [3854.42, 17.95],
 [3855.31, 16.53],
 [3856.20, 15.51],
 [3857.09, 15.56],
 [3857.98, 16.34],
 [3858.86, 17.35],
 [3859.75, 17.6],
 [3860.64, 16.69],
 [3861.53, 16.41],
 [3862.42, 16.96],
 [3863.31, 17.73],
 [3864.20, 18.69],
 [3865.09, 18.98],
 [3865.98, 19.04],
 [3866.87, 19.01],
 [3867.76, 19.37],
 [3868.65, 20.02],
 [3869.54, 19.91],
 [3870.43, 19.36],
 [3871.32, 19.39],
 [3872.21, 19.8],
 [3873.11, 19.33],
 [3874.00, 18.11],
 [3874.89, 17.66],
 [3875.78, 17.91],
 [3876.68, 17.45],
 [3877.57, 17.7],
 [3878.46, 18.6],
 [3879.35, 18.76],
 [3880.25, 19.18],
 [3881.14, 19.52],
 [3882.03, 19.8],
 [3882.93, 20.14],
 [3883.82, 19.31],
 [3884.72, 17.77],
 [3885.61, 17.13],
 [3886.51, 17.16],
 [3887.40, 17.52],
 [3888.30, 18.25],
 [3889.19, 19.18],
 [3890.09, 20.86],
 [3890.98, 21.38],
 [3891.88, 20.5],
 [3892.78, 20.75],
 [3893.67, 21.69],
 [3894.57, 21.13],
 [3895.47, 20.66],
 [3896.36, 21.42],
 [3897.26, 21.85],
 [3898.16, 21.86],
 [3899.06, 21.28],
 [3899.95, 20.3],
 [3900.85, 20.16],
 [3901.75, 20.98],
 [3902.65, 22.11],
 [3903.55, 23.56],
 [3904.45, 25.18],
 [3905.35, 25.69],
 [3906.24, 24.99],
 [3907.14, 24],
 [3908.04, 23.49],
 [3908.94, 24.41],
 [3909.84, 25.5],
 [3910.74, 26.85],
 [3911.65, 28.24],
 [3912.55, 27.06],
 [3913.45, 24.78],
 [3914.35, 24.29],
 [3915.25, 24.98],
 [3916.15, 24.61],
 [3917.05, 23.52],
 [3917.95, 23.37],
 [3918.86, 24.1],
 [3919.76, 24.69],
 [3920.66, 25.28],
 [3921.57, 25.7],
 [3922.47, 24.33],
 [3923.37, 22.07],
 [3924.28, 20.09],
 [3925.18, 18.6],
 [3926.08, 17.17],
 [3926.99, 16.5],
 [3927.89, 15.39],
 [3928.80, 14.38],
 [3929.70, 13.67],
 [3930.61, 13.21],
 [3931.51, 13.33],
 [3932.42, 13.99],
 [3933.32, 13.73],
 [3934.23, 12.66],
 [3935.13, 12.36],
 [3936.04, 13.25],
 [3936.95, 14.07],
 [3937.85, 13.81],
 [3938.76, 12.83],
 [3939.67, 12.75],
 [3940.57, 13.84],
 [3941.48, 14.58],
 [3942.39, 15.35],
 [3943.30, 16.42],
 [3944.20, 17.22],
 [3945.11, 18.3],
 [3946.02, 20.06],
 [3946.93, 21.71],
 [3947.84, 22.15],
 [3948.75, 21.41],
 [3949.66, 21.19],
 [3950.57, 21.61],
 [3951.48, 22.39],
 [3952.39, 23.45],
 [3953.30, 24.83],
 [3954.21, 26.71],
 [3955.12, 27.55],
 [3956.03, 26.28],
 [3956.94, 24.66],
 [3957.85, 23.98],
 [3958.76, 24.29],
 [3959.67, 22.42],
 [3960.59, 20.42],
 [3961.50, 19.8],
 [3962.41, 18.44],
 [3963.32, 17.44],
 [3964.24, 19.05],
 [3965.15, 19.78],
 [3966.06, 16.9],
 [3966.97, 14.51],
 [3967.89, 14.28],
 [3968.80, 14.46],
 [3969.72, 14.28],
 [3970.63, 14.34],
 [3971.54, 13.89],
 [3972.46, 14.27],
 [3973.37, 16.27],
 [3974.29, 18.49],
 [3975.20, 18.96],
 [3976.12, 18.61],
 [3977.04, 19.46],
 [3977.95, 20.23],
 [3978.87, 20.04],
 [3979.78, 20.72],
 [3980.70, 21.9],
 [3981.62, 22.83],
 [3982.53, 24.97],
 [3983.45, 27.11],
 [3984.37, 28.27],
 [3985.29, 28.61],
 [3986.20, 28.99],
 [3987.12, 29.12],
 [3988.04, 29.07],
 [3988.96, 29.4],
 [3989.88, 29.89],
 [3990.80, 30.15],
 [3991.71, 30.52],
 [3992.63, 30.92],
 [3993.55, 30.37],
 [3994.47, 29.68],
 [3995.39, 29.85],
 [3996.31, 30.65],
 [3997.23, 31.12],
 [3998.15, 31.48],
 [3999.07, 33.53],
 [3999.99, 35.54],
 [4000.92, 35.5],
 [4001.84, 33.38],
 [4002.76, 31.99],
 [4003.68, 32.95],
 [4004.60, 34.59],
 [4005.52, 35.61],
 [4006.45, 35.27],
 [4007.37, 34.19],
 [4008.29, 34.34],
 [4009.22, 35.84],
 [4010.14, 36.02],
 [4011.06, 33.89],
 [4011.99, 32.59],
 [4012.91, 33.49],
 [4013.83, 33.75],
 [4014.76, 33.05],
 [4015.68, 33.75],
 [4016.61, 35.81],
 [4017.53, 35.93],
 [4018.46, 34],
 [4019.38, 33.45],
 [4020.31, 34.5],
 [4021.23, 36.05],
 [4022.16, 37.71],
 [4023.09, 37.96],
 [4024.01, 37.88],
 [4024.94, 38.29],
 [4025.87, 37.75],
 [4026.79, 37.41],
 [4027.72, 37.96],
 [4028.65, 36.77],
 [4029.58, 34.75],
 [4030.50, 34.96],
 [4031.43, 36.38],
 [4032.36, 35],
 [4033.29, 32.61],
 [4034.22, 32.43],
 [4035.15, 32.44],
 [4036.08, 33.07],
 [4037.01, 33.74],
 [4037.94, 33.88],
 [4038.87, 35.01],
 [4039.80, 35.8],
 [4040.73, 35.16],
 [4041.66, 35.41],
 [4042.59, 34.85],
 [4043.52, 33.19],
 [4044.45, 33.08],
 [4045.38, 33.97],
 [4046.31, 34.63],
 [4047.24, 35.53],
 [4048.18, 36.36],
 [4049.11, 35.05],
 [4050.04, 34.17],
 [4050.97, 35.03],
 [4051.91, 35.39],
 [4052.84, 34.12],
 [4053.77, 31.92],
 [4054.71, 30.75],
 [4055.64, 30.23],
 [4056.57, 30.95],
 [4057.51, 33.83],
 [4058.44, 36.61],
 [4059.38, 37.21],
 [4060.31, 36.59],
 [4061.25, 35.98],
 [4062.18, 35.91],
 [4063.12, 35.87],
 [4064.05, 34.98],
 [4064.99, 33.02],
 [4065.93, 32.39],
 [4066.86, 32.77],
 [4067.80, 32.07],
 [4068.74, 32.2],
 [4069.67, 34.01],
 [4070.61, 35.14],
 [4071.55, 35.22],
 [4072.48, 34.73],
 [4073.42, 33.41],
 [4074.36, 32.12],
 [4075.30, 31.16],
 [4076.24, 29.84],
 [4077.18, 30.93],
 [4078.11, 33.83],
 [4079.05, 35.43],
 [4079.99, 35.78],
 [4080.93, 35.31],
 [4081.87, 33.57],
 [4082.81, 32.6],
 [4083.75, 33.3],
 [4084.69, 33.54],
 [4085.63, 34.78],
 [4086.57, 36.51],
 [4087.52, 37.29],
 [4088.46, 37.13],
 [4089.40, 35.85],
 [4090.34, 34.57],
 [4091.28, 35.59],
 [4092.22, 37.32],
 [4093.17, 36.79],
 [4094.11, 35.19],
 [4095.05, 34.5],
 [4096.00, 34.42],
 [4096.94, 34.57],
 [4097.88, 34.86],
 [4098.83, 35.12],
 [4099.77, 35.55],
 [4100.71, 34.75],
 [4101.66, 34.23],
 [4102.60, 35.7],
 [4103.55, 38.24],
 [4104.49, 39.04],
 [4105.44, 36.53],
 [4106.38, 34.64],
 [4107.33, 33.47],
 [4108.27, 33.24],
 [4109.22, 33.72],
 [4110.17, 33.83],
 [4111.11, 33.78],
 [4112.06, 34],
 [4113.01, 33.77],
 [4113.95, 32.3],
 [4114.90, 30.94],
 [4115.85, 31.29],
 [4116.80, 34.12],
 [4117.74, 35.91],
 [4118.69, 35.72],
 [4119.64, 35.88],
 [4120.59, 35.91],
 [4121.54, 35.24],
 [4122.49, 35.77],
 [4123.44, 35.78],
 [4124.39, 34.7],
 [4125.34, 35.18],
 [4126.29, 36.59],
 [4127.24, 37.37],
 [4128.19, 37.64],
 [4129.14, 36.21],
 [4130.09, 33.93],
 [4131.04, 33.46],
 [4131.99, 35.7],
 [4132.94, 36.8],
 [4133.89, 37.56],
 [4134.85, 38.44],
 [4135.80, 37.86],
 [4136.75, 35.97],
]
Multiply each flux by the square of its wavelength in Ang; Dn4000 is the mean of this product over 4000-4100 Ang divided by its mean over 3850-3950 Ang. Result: 1.92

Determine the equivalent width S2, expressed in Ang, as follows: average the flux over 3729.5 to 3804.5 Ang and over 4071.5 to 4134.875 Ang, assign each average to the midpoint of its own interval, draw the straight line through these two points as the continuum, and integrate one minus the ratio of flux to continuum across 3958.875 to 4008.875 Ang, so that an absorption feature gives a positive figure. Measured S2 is 7.3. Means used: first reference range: 19.4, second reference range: 34.9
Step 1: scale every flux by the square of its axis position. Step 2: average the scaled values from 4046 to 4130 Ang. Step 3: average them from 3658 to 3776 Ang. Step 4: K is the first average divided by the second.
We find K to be 2.15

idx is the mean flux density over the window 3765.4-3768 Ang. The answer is 18.4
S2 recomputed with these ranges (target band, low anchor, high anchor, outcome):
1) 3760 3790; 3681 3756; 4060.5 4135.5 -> 0.2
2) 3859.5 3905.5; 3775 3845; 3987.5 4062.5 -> 8.7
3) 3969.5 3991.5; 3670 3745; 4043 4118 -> 5.6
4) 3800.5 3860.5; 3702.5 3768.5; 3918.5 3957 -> 3.5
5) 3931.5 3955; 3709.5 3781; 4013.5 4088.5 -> 9.2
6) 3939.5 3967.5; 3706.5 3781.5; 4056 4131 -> 8.0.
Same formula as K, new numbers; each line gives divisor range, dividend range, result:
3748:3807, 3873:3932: 1.11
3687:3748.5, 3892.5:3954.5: 1.17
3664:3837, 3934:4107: 1.77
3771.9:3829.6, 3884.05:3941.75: 1.06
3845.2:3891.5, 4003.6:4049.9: 2.09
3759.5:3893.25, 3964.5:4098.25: 1.87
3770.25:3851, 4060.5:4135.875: 2.13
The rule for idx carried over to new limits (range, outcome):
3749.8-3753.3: 19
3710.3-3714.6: 22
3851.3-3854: 19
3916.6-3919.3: 23.6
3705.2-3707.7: 19.6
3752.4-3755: 16.5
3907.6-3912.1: 25.7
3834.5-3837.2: 13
